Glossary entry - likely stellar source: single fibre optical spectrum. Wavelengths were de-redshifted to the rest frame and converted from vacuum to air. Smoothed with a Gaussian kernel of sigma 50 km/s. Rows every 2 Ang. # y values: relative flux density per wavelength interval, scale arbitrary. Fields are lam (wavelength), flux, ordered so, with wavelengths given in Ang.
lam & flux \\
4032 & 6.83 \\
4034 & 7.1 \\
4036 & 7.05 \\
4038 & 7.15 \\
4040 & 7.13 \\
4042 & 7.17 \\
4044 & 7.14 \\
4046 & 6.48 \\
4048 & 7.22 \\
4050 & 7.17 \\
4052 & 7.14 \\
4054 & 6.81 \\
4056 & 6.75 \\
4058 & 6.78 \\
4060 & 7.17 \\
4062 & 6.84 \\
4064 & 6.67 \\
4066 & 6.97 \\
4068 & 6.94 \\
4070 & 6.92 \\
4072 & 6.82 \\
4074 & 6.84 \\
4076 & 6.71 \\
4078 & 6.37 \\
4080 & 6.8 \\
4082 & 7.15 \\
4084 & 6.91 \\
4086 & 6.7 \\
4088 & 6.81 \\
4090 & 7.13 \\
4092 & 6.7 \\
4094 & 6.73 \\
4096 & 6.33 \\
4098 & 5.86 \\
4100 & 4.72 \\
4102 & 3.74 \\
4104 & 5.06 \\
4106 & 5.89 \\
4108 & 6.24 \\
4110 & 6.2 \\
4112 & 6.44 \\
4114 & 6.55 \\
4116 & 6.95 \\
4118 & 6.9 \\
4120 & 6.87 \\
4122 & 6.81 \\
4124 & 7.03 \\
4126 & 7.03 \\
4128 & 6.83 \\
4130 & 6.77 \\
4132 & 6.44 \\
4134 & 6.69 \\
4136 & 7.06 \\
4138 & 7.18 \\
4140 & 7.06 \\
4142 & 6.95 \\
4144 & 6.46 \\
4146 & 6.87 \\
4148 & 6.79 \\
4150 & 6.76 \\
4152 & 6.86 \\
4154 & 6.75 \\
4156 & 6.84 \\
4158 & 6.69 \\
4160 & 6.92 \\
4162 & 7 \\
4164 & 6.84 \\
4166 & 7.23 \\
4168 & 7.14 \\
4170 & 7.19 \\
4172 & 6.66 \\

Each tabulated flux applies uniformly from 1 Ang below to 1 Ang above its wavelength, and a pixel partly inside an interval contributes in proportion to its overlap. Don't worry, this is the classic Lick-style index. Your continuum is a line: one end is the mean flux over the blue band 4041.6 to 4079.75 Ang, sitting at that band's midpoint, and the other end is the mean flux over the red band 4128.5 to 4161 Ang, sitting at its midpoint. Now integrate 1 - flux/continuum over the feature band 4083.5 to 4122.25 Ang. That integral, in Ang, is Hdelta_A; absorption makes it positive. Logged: 3.35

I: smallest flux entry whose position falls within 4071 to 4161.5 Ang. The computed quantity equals 3.74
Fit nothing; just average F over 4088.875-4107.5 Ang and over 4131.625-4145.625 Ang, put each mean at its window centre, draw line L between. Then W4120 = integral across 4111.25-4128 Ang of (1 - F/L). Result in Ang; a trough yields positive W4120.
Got -1.2 Ang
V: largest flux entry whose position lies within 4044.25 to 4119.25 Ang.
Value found 7.22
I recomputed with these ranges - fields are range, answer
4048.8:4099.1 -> 5.86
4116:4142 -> 6.44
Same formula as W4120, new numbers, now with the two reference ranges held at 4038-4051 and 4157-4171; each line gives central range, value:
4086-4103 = 2.4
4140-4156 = 0.5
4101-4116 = 2.6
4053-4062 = 0.2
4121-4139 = 0.4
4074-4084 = 0.4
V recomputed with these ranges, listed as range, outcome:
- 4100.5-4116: 6.95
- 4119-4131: 7.03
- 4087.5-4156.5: 7.18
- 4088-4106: 7.13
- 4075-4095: 7.15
